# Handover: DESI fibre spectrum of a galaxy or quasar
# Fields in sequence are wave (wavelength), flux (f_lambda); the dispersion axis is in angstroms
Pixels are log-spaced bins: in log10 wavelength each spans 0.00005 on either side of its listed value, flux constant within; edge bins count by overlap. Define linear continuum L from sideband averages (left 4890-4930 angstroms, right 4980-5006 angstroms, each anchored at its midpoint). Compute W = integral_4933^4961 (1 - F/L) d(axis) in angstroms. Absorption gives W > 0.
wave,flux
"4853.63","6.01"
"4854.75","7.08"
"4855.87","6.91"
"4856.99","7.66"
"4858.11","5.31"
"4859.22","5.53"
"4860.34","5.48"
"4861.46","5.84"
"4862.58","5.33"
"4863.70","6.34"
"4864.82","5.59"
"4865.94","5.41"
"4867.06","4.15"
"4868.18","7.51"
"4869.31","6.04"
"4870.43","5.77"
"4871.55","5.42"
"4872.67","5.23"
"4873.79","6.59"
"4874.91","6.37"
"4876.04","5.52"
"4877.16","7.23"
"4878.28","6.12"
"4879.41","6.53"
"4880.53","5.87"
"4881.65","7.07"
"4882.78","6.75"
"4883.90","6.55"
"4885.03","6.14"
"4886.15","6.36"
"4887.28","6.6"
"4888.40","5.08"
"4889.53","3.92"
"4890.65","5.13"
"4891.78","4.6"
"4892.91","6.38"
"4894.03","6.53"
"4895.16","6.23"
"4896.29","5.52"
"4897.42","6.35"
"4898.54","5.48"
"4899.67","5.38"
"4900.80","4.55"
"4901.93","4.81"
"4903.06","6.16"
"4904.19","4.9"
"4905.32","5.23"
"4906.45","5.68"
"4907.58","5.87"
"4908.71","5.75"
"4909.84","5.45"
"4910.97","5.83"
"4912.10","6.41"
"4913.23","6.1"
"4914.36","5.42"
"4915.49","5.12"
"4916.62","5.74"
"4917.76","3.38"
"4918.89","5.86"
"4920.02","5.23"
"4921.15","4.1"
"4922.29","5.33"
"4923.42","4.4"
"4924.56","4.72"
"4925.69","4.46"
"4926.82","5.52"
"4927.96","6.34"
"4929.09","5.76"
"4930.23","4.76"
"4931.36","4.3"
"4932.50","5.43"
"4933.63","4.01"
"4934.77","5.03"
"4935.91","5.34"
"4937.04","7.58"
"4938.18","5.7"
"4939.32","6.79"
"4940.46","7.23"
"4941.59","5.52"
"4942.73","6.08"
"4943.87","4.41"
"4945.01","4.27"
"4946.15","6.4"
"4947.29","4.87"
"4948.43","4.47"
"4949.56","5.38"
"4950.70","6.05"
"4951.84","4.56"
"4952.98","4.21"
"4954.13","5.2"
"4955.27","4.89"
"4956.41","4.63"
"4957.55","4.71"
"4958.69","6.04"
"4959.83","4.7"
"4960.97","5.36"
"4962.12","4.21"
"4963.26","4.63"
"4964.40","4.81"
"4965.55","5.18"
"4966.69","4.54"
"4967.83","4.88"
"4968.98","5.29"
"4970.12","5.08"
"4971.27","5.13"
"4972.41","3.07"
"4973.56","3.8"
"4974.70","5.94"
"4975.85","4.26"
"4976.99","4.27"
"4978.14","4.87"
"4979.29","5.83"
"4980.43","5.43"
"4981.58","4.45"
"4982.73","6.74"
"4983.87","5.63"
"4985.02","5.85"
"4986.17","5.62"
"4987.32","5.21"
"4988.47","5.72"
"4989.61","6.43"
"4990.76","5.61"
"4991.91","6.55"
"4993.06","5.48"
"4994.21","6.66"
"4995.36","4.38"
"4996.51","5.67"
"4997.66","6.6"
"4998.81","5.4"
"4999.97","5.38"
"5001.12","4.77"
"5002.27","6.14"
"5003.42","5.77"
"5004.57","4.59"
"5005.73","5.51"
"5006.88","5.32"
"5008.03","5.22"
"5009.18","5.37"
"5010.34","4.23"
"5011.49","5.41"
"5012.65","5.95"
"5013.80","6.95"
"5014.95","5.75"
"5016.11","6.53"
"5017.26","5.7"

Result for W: 0.88 angstroms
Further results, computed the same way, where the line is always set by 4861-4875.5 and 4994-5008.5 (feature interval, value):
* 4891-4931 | 2.1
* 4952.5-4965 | 1.6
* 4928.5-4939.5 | 0.4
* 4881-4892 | -0.2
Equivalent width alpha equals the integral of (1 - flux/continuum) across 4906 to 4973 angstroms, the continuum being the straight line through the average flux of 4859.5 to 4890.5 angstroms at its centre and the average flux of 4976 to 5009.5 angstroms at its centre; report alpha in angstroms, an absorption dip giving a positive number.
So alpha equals 6.0 angstroms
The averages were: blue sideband 5.94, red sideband 5.52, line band 5.2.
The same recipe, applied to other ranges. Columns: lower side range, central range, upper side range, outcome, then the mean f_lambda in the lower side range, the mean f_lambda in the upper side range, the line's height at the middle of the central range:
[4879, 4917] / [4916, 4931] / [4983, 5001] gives 1.9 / 5.75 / 5.74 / 5.74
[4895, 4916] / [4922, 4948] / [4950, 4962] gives -0.8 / 5.58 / 5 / 5.24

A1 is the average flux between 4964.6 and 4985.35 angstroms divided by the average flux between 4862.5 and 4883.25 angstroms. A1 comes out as 0.83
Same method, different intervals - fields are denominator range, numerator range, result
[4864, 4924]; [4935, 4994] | 0.93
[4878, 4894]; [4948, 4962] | 0.84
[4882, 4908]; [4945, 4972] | 0.88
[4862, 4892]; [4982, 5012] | 0.94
